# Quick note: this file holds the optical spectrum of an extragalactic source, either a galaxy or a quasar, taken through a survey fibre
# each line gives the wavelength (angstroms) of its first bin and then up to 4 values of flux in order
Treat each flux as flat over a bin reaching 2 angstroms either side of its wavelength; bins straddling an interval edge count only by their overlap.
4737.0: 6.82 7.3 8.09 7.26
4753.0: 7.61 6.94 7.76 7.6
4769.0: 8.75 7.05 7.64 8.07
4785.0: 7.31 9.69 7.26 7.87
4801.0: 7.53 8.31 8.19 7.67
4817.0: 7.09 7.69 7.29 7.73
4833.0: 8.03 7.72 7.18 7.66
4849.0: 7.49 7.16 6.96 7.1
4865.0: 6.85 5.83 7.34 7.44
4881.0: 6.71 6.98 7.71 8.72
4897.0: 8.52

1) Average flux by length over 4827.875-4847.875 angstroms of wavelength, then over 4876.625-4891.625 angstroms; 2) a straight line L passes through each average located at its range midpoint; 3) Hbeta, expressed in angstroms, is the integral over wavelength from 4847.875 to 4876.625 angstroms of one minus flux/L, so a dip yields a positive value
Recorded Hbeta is 1.8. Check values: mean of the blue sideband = 7.65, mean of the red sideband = 7.25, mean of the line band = 6.97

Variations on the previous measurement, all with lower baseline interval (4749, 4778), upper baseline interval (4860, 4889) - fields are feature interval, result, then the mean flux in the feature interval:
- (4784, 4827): -2.75 angstroms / 7.82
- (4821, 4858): -1.79 angstroms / 7.49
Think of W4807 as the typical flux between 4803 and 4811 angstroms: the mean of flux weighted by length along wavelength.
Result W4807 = 8.25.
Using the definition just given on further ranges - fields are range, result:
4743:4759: 7.47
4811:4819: 7.38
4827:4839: 7.83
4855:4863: 7.03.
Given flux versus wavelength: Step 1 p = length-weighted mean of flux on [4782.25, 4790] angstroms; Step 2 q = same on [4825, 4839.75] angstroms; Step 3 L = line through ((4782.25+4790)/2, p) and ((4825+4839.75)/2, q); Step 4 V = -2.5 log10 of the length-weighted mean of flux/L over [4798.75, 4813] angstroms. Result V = 0.01 mag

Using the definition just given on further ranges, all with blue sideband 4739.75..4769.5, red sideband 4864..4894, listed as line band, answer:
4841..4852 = -0.03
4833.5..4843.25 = -0.03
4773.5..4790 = -0.07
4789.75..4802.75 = -0.04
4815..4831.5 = -0.02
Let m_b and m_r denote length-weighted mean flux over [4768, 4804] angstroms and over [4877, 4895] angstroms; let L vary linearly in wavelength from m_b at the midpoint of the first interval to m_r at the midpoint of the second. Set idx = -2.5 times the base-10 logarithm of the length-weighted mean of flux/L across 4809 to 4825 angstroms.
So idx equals 0.03 mag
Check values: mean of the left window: 7.9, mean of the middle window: 7.55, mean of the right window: 7.52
